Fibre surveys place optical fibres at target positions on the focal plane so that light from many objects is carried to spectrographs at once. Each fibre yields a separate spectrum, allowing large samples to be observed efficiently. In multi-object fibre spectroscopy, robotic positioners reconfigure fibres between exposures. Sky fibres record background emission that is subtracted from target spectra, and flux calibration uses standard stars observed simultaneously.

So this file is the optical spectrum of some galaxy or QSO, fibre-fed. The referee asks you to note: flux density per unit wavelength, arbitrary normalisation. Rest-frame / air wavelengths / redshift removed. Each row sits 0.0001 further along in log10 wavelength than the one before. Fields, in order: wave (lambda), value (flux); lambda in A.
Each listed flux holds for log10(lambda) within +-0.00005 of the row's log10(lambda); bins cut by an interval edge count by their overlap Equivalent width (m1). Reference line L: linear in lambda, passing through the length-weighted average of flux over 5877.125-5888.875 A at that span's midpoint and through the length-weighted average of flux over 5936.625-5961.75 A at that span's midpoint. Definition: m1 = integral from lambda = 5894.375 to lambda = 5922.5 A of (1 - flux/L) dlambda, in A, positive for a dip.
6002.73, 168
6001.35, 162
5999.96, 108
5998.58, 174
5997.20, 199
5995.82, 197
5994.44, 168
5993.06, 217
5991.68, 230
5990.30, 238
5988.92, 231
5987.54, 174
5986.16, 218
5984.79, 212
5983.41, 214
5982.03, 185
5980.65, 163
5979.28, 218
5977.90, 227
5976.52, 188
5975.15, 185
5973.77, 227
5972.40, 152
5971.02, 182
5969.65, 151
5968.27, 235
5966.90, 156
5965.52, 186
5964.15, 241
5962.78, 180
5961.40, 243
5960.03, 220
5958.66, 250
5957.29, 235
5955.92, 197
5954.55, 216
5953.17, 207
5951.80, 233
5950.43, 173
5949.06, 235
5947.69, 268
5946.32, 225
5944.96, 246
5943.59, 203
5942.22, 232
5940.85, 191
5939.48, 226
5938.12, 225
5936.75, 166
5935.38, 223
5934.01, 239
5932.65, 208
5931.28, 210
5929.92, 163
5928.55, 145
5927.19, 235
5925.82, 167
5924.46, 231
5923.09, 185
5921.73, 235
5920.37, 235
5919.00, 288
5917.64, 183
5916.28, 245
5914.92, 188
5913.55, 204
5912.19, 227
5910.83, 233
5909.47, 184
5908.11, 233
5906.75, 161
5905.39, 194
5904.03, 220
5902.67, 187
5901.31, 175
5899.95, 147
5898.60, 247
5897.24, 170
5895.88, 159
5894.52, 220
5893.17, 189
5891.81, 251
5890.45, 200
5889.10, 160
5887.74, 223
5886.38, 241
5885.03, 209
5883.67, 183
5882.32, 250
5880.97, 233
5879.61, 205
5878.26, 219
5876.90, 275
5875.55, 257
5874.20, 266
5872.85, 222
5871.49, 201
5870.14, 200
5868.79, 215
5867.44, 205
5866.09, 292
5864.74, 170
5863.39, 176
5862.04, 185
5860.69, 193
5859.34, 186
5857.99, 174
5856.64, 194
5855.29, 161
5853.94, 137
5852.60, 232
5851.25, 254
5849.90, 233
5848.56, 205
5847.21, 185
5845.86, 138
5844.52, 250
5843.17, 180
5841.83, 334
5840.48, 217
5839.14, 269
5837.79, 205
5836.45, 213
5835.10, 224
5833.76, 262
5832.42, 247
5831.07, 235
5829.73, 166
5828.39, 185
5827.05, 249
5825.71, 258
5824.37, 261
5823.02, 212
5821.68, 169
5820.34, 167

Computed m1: 1.8 A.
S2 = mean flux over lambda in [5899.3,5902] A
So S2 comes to 161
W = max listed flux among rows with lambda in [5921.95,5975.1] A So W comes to 268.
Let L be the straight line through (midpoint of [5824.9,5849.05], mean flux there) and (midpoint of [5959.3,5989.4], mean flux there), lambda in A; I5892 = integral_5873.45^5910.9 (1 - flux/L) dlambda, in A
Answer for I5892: 0.7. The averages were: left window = 224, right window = 199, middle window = 210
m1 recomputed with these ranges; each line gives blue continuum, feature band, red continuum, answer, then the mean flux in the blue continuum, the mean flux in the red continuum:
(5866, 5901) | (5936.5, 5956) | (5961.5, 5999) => -1.26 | 215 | 199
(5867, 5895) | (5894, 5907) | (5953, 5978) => 1.68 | 220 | 203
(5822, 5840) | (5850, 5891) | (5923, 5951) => 1.94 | 228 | 210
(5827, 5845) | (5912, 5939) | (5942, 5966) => 1.69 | 230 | 222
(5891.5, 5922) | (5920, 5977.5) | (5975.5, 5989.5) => -1.10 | 207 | 202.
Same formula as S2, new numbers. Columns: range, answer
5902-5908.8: 199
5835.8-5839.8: 229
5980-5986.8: 198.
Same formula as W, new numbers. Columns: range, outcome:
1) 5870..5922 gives 288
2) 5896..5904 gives 247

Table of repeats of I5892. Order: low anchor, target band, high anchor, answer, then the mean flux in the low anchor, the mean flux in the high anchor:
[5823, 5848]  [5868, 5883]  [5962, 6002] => -0.96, 226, 194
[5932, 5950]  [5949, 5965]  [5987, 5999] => -0.16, 221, 204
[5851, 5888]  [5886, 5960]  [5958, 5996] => -0.79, 212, 203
